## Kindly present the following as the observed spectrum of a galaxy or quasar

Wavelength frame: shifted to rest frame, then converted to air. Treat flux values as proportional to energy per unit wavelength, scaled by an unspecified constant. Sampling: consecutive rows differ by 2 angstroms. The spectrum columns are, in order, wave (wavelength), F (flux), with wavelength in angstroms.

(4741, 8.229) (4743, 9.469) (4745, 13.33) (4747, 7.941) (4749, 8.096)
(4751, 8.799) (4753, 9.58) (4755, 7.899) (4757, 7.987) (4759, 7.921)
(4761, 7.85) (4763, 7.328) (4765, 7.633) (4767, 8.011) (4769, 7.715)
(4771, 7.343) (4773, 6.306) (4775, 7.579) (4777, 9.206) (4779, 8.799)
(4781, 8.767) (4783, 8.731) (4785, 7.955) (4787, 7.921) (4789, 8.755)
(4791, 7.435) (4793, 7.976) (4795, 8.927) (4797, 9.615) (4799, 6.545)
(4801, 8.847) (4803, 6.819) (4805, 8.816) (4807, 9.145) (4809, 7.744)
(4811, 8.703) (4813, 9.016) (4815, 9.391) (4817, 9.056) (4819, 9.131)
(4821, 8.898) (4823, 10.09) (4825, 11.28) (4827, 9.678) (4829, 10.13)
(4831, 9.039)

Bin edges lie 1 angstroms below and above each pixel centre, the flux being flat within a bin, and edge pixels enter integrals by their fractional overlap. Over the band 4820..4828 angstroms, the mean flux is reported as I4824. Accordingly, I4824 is 9.99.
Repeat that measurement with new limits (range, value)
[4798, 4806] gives 7.76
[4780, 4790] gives 8.43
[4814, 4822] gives 9.12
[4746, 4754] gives 8.6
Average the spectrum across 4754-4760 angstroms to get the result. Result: 7.94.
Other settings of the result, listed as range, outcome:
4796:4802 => 8.34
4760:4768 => 7.71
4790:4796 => 8.11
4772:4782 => 8.13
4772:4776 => 6.94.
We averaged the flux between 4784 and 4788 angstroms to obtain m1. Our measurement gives 7.94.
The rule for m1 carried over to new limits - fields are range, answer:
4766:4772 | 7.69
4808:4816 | 8.71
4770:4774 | 6.82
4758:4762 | 7.89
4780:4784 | 8.75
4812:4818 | 9.15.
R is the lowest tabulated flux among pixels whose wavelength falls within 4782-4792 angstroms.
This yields 7.435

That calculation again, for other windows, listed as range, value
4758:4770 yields 7.328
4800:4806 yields 6.819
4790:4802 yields 6.545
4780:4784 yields 8.731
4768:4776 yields 6.306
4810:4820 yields 8.703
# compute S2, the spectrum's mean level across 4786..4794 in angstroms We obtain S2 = 8.02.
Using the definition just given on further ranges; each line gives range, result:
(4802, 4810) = 8.13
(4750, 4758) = 8.57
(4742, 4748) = 10.2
